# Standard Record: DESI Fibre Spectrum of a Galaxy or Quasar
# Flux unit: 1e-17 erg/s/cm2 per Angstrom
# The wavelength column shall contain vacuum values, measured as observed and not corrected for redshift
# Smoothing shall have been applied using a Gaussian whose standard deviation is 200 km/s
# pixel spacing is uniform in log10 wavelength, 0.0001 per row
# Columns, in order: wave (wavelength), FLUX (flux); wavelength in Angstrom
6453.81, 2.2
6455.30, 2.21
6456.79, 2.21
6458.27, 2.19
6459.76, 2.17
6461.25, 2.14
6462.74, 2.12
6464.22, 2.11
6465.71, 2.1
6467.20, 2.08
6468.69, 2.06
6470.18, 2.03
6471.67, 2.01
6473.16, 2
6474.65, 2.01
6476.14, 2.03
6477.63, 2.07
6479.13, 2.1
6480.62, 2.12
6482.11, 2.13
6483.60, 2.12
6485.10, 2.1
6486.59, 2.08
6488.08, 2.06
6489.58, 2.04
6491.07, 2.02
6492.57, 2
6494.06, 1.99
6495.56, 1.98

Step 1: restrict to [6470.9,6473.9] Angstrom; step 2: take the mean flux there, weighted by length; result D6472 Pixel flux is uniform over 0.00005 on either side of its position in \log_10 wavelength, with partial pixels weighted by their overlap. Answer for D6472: 2.01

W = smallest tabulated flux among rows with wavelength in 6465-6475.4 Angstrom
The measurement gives 2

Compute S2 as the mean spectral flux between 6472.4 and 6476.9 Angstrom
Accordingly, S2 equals 2.02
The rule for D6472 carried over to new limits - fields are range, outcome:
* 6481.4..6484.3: 2.13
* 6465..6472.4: 2.06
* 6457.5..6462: 2.17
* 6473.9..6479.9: 2.05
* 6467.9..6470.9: 2.04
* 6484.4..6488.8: 2.08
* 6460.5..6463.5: 2.13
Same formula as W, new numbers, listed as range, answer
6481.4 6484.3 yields 2.12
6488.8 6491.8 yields 2.02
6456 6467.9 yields 2.08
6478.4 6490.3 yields 2.04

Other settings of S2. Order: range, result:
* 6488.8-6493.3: 2.02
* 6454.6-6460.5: 2.2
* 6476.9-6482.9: 2.1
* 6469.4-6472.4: 2.02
